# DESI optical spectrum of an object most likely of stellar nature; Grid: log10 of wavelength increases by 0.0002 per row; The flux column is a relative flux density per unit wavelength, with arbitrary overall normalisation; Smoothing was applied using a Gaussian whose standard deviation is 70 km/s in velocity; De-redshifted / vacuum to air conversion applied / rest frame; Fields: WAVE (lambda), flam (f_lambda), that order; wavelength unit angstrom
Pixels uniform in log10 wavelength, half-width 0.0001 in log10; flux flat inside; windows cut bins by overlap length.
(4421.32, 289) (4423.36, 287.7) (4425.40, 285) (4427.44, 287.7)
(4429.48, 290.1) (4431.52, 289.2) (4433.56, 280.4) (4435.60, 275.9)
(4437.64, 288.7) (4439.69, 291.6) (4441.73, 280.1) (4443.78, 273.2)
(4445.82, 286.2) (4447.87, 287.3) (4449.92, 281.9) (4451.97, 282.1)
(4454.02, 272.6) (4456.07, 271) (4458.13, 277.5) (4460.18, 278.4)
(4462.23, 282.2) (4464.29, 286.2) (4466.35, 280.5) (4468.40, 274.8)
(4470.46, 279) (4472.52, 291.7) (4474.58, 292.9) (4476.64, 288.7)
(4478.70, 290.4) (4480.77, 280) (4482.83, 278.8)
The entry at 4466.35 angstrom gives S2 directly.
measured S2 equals 280.5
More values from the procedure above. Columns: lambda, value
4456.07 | 271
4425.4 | 285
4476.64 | 288.7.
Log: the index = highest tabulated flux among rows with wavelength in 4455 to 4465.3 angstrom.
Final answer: 286.2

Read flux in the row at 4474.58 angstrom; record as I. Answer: 292.9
